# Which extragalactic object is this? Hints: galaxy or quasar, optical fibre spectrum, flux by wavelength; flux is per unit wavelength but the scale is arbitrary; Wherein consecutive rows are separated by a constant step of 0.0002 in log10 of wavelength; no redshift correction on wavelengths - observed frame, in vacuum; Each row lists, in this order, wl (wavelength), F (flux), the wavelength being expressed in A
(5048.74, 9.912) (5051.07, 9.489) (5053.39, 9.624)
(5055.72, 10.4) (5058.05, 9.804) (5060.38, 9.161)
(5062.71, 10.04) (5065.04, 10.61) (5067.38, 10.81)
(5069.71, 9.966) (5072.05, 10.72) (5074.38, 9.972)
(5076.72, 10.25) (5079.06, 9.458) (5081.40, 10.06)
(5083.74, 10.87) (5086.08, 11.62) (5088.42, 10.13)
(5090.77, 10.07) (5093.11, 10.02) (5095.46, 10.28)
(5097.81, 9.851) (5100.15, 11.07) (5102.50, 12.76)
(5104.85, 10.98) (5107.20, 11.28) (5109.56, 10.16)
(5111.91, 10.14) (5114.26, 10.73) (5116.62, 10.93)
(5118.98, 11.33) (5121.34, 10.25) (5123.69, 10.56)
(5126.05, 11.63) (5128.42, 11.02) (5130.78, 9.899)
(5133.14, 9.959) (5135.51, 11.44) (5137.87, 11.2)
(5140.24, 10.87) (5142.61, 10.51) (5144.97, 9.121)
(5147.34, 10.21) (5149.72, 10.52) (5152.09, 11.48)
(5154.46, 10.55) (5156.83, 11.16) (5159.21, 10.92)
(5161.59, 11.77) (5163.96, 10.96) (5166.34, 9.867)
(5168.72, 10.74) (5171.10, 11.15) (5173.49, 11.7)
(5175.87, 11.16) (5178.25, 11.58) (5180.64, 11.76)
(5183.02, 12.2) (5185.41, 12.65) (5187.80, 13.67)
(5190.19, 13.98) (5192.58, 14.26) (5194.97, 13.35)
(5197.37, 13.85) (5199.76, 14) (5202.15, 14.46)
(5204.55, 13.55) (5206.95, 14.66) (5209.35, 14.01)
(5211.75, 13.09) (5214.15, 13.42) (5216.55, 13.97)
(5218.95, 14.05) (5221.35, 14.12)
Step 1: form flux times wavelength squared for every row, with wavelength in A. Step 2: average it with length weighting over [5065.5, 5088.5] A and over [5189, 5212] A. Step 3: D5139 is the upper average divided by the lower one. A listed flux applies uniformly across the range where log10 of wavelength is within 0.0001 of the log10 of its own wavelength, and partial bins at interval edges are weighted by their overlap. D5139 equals 1.4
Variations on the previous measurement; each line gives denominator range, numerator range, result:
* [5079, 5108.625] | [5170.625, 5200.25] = 1.23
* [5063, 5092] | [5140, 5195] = 1.15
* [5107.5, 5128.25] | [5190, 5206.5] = 1.34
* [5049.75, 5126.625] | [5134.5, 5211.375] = 1.19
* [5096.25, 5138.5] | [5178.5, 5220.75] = 1.29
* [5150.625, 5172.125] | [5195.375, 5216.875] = 1.29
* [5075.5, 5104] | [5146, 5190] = 1.11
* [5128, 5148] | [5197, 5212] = 1.37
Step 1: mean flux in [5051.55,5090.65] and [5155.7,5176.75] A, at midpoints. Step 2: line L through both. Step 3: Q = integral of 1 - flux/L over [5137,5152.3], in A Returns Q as 0.51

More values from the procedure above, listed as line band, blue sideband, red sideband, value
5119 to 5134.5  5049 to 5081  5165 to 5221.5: 1.09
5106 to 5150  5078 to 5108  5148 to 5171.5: 0.62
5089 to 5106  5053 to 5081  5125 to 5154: -0.63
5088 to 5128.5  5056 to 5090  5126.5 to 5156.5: -1.17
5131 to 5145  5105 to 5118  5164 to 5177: 0.26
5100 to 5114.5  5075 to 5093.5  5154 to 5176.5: -0.72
